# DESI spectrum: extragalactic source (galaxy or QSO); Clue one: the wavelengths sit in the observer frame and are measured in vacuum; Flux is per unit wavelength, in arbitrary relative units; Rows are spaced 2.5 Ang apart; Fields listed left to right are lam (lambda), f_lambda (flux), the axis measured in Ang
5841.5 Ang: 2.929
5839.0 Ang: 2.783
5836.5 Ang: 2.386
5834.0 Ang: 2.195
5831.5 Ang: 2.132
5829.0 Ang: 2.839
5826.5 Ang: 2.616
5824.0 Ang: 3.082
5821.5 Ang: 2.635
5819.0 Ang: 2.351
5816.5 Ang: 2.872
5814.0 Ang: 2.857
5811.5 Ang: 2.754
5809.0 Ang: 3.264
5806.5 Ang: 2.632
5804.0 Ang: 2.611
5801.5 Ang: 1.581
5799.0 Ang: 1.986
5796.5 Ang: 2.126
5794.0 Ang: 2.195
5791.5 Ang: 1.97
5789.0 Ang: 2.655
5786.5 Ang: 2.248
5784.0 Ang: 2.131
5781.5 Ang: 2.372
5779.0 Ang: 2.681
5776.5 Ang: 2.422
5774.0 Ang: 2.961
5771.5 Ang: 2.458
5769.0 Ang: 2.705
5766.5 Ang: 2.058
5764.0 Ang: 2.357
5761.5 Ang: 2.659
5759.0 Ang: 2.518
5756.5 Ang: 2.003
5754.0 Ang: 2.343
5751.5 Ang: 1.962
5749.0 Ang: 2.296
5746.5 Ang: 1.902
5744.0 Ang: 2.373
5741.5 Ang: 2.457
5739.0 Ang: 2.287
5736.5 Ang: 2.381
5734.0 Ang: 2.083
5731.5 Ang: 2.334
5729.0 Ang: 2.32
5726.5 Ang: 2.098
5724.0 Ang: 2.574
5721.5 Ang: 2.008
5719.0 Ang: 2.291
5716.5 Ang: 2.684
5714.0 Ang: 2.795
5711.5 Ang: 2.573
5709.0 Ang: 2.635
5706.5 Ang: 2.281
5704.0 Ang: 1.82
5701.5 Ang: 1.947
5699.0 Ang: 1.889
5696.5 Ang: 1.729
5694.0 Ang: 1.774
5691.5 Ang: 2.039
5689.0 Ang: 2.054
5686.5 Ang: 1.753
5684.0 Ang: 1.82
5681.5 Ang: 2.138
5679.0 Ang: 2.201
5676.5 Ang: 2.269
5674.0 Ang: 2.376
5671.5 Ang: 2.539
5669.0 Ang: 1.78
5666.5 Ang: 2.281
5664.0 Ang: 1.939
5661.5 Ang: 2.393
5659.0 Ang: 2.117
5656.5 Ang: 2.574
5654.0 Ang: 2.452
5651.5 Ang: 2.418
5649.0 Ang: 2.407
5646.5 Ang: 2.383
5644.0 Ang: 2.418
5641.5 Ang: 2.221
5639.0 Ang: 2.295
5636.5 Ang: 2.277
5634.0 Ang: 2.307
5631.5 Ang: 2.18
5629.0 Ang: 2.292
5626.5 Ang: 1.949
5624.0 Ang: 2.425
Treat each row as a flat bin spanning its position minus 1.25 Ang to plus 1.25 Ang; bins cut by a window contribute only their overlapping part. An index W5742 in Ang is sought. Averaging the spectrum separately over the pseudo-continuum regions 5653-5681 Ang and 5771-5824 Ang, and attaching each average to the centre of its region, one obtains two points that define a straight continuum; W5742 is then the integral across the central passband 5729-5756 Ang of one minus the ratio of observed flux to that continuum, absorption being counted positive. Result 1.7 Ang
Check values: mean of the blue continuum 2.26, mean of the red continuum 2.48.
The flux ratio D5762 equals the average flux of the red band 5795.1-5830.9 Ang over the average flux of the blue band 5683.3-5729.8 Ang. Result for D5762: 1.2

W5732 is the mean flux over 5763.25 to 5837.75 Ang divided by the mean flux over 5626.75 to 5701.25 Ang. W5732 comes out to 1.1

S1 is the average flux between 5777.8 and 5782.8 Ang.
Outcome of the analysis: 2.52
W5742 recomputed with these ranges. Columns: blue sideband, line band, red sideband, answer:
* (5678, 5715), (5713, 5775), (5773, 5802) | -4.5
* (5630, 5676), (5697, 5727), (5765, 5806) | 0.3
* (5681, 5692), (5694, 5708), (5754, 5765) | 0.7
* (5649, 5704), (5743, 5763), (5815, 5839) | 0.8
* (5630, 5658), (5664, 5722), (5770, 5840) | 5.8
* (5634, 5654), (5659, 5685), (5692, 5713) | 0.6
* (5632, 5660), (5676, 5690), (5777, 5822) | 2.0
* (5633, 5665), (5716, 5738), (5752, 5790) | 0.9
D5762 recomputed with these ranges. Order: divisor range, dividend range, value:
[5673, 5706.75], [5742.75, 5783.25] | 1.19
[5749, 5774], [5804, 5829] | 1.17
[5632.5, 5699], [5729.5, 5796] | 1.07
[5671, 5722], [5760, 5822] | 1.13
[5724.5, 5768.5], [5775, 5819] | 1.07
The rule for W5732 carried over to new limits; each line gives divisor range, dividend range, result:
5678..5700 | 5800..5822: 1.35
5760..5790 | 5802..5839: 1.07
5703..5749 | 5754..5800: 1.01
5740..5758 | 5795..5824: 1.15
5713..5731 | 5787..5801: 0.90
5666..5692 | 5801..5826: 1.28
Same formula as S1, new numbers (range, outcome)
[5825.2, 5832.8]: 2.53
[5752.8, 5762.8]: 2.38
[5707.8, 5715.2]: 2.67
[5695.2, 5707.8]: 1.94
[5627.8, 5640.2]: 2.27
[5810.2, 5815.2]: 2.81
